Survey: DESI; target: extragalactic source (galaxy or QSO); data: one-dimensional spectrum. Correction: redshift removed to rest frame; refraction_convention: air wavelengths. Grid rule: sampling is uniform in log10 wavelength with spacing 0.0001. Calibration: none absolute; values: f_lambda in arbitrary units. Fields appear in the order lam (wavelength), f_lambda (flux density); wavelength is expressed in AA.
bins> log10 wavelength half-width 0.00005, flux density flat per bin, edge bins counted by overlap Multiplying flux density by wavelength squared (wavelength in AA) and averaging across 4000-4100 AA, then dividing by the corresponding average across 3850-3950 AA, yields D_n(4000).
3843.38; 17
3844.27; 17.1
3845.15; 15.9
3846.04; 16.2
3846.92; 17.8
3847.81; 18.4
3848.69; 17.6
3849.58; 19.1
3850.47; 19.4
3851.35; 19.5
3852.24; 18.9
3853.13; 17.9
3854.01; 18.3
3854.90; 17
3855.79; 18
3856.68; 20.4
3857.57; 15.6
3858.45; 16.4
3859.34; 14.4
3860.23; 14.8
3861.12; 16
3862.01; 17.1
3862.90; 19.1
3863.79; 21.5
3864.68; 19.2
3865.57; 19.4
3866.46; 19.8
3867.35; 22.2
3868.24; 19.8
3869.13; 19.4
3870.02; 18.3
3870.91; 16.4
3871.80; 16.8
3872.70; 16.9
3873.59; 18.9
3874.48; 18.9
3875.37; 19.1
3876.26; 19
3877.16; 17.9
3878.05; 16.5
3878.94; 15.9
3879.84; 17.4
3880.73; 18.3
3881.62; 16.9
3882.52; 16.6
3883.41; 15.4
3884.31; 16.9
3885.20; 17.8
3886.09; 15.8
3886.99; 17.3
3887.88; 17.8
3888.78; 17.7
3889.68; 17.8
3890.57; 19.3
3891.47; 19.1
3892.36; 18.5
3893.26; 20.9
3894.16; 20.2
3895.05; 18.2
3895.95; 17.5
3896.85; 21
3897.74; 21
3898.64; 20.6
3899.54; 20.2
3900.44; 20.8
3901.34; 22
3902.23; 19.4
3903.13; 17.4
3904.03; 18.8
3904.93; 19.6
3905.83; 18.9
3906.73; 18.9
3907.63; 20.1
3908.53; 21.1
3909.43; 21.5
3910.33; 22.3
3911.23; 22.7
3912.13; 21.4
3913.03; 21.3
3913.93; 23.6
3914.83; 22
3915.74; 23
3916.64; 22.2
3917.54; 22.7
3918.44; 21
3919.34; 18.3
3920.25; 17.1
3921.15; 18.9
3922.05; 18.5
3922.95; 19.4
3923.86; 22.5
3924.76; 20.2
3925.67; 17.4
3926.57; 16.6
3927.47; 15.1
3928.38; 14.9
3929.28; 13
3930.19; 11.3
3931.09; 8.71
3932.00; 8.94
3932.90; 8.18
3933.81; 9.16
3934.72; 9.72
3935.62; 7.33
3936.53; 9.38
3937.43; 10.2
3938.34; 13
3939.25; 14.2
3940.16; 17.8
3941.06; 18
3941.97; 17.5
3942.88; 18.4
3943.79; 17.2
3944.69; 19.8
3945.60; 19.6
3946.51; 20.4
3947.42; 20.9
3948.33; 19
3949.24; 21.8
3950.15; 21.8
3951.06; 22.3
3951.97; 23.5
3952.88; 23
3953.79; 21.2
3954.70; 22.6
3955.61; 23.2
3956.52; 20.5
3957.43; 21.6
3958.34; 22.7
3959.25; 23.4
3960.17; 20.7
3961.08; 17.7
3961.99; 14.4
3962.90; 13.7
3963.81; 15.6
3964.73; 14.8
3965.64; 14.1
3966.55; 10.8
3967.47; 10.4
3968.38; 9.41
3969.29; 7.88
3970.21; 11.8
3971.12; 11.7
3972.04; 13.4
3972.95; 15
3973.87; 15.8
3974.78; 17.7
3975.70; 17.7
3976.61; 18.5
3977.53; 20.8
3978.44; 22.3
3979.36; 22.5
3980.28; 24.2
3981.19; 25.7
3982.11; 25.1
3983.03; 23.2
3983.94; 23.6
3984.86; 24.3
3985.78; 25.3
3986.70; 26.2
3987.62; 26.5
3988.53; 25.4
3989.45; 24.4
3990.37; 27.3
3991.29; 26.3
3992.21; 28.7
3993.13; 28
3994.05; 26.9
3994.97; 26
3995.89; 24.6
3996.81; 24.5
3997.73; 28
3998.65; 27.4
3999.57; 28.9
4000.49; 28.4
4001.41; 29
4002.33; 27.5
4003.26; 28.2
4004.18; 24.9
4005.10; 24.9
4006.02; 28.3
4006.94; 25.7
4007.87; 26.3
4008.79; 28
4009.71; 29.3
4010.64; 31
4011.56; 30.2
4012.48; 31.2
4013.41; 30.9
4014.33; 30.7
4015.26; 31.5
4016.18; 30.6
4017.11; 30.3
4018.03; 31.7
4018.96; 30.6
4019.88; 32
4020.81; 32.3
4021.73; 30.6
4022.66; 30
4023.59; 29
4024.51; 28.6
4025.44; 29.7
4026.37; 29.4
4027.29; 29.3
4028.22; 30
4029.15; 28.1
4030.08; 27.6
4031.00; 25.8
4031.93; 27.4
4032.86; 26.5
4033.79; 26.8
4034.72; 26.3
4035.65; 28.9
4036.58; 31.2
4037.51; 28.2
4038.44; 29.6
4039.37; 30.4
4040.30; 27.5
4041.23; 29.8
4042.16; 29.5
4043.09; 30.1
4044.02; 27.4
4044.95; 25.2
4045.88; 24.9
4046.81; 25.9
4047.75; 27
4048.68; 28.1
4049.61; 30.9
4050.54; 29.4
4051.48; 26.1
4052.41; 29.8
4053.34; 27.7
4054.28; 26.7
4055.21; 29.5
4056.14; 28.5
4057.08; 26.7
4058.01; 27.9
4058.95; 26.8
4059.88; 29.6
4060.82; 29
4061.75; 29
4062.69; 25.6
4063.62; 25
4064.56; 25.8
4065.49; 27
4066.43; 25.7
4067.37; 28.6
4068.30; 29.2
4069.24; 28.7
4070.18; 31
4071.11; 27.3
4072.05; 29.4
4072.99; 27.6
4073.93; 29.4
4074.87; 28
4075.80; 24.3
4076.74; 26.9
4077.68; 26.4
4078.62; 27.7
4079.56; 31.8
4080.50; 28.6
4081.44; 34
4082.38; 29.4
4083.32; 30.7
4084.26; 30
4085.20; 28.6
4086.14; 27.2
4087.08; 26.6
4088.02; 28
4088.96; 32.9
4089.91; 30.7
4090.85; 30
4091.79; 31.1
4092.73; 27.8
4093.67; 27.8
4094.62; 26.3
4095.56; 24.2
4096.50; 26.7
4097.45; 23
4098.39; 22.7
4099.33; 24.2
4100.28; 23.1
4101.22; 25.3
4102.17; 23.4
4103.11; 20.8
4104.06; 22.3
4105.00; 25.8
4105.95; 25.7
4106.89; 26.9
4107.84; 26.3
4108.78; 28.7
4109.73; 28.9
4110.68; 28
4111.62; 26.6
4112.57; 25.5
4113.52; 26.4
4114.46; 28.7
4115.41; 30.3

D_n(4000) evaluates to 1.7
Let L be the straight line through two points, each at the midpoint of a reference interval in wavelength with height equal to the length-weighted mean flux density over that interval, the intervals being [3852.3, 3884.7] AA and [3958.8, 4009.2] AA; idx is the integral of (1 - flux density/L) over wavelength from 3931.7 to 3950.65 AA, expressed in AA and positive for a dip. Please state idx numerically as 4.6 AA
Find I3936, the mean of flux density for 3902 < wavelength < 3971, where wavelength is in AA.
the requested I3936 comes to 17.6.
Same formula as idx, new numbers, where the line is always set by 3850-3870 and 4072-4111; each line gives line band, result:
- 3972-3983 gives 1.3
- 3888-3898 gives 0.3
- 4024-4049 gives -2.9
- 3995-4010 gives -2.0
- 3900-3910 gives 0.1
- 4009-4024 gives -3.9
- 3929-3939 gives 5.3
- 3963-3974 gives 4.9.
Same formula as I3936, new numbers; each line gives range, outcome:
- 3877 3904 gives 18.4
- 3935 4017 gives 21.8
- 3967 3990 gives 19.6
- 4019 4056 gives 28.6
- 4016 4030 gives 30.1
